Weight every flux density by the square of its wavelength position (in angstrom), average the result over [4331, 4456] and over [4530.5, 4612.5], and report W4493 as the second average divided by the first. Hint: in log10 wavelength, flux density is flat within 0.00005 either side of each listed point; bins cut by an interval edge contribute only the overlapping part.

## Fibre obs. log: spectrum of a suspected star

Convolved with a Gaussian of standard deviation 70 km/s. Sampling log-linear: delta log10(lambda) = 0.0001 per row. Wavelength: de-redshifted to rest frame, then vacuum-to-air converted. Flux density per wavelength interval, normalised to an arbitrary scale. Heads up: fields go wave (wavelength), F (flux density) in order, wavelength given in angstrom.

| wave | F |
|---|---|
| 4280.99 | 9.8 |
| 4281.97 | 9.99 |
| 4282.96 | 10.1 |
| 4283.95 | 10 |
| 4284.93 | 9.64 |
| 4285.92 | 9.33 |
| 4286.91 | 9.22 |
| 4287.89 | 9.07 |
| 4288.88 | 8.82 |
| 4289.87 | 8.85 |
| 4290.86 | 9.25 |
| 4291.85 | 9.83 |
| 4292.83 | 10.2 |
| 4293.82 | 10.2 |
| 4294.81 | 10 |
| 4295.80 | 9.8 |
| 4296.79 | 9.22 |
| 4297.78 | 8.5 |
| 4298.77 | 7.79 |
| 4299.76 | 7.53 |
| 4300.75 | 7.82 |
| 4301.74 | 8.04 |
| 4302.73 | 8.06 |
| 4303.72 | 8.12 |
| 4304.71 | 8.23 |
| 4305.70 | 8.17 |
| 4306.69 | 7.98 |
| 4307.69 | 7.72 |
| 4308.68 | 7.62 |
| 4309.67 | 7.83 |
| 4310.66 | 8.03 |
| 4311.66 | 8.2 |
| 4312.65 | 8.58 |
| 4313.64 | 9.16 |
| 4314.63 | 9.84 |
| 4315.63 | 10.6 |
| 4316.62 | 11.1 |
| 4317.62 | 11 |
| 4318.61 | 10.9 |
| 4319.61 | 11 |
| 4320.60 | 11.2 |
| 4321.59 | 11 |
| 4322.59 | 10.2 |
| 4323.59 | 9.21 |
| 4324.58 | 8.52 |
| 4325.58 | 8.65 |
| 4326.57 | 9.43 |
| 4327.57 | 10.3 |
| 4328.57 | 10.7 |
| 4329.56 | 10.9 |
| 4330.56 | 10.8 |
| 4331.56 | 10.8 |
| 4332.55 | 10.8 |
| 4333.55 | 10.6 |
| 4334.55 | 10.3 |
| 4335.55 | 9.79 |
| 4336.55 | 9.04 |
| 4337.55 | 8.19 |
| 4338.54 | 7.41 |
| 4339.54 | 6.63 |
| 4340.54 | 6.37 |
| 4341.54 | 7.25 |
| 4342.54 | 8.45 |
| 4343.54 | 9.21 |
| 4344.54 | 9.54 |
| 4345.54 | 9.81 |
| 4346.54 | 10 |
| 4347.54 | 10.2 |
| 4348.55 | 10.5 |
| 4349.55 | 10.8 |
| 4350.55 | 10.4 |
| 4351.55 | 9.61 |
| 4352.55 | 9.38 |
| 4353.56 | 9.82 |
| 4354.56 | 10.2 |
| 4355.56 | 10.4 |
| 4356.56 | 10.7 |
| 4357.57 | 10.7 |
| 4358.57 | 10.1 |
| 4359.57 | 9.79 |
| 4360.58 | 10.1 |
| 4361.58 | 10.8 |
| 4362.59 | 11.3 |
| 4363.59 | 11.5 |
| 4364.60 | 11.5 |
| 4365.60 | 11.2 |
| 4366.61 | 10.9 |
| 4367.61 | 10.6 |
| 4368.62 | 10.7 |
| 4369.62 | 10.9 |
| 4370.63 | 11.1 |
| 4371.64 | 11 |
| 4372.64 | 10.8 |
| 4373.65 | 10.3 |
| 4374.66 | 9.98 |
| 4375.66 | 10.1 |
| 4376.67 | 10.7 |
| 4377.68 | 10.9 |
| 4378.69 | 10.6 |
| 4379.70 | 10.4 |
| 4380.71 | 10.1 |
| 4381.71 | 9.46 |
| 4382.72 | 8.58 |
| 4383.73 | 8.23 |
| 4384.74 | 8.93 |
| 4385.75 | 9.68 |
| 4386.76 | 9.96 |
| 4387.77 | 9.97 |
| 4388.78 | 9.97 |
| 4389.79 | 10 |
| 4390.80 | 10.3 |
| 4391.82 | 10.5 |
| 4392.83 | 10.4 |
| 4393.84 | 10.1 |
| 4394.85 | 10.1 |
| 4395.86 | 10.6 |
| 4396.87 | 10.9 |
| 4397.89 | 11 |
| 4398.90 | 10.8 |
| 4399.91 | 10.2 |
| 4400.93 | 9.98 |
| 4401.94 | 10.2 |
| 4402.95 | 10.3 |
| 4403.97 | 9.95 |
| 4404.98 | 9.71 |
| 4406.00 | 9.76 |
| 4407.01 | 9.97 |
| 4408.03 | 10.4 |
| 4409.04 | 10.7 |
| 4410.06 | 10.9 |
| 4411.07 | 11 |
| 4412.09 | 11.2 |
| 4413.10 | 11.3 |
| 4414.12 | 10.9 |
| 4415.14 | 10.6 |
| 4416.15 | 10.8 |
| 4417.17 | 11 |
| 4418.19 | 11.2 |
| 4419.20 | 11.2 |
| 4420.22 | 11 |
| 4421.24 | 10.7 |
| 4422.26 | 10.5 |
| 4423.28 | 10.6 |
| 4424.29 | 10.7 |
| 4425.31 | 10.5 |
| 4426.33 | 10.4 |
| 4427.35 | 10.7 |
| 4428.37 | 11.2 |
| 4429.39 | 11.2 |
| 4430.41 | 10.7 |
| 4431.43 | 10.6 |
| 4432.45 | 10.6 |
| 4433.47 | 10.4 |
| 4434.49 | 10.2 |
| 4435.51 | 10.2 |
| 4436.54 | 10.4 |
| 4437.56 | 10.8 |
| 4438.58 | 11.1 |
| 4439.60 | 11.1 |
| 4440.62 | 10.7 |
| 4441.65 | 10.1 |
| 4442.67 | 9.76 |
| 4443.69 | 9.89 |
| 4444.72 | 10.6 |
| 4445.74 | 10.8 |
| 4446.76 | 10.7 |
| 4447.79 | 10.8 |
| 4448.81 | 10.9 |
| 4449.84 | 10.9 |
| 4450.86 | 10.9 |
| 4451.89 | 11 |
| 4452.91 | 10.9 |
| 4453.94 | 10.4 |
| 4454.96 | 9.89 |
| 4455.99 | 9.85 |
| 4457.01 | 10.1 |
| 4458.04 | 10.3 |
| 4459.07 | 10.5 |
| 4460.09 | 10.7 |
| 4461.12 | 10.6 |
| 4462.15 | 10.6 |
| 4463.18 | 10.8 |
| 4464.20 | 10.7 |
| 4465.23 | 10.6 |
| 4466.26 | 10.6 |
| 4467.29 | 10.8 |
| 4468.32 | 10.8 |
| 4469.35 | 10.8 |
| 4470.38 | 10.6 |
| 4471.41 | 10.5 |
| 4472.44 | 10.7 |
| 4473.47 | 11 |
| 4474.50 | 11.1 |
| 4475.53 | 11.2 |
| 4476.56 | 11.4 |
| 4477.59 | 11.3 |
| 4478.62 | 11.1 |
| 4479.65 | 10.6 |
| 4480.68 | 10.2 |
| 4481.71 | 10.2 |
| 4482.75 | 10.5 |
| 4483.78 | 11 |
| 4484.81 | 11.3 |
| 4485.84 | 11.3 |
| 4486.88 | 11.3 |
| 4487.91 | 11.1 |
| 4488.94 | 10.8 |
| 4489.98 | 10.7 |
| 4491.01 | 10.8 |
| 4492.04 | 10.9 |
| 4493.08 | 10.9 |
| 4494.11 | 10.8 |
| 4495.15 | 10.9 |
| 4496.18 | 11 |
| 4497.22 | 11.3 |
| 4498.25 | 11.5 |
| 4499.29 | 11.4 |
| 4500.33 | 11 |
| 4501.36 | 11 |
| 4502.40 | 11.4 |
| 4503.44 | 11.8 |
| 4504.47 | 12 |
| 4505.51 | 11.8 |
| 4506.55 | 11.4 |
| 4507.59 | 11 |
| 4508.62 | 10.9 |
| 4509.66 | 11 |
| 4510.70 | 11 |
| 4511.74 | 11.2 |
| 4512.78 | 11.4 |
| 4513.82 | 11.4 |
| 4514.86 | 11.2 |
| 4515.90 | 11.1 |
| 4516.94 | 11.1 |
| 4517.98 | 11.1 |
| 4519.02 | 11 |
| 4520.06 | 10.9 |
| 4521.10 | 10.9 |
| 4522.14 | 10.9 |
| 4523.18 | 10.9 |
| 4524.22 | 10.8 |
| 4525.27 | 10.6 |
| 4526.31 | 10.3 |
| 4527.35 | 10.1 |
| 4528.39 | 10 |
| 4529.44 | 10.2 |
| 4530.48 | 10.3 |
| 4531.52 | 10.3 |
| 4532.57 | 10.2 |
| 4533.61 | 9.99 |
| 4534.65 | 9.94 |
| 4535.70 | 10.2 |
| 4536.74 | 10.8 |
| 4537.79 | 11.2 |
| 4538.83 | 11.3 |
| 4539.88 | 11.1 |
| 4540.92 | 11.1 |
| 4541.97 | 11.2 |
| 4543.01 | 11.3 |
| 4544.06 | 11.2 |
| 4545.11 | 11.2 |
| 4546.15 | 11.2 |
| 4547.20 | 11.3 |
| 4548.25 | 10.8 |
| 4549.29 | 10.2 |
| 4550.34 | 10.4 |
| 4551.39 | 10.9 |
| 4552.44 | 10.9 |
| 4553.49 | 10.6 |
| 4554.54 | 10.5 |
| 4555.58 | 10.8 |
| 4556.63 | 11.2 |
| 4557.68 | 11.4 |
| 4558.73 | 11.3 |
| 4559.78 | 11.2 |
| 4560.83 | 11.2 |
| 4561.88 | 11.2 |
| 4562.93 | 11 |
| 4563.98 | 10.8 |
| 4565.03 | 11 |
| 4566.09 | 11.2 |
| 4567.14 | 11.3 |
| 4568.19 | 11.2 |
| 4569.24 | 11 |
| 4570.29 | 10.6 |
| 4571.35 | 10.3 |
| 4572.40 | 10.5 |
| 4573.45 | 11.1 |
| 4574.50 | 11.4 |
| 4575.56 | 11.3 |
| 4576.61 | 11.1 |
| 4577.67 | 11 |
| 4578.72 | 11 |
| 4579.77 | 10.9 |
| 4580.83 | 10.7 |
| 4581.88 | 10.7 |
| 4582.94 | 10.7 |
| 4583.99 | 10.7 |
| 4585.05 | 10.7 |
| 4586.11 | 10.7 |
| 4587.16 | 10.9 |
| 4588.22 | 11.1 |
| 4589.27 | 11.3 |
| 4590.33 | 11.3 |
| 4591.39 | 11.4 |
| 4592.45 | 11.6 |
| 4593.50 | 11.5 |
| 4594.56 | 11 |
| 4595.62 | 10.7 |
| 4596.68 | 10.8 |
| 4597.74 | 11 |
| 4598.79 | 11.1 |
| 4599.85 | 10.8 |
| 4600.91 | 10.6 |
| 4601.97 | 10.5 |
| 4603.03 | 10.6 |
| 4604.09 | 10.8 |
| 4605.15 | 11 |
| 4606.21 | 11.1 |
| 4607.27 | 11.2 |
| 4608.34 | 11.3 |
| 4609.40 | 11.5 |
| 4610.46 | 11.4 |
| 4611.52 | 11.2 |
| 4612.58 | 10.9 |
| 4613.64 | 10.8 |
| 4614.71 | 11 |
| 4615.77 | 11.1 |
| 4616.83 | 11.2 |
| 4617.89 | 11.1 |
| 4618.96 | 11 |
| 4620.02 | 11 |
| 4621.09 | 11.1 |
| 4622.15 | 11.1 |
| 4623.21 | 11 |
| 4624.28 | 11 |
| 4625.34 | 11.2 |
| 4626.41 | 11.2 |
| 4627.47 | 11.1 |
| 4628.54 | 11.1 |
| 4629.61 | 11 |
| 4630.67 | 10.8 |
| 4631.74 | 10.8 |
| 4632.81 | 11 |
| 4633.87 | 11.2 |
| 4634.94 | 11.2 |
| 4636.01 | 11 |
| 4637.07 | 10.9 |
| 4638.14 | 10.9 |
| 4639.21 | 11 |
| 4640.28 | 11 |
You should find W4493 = 1.2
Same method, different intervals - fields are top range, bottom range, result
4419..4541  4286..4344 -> 1.27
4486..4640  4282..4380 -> 1.26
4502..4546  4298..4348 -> 1.30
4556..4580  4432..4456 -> 1.11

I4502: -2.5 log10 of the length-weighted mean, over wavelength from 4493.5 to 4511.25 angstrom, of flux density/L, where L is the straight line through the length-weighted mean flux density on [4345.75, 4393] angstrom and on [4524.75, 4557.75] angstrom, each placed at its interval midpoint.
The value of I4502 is -0.06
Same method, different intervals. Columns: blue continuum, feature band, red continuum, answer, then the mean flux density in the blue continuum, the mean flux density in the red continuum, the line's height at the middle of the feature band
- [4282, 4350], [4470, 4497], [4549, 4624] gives -0.06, 9.3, 11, 10.3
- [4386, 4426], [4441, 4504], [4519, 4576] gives -0.01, 10.5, 10.8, 10.7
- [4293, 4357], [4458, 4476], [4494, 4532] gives -0.01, 9.35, 11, 10.6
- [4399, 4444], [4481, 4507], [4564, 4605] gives -0.04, 10.6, 10.9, 10.7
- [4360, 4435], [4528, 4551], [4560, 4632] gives 0.02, 10.5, 11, 10.9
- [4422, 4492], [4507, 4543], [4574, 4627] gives 0.01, 10.7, 11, 10.8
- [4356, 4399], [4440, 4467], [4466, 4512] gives 0.03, 10.4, 11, 10.8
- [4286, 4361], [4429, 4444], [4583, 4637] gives -0.05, 9.39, 11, 10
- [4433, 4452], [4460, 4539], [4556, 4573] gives -0.01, 10.6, 11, 10.8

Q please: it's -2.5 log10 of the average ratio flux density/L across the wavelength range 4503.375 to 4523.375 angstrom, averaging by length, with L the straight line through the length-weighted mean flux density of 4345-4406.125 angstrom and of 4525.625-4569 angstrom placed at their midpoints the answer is -0.05 mag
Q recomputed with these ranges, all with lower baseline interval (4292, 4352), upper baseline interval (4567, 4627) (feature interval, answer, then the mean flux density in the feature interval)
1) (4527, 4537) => 0.043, 10.2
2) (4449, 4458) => -0.040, 10.5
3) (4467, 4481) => -0.065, 10.9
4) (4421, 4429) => -0.077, 10.7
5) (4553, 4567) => -0.026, 11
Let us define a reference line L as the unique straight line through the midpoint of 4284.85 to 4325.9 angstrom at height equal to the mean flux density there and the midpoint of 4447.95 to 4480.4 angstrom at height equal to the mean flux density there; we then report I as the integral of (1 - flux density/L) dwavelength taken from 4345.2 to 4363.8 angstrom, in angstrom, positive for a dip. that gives -1.3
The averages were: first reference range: 9.14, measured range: 10.3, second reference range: 10.7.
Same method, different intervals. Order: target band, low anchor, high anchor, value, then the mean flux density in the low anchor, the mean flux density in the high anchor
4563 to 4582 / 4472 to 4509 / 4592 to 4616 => 0.1 angstrom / 11.1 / 11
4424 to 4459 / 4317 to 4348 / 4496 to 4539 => -0.6 angstrom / 9.62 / 10.9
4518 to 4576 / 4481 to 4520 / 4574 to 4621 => 1.2 angstrom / 11.1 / 11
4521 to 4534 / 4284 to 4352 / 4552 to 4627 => 0.3 angstrom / 9.3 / 11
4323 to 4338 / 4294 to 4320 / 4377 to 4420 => -1.0 angstrom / 8.88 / 10.3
